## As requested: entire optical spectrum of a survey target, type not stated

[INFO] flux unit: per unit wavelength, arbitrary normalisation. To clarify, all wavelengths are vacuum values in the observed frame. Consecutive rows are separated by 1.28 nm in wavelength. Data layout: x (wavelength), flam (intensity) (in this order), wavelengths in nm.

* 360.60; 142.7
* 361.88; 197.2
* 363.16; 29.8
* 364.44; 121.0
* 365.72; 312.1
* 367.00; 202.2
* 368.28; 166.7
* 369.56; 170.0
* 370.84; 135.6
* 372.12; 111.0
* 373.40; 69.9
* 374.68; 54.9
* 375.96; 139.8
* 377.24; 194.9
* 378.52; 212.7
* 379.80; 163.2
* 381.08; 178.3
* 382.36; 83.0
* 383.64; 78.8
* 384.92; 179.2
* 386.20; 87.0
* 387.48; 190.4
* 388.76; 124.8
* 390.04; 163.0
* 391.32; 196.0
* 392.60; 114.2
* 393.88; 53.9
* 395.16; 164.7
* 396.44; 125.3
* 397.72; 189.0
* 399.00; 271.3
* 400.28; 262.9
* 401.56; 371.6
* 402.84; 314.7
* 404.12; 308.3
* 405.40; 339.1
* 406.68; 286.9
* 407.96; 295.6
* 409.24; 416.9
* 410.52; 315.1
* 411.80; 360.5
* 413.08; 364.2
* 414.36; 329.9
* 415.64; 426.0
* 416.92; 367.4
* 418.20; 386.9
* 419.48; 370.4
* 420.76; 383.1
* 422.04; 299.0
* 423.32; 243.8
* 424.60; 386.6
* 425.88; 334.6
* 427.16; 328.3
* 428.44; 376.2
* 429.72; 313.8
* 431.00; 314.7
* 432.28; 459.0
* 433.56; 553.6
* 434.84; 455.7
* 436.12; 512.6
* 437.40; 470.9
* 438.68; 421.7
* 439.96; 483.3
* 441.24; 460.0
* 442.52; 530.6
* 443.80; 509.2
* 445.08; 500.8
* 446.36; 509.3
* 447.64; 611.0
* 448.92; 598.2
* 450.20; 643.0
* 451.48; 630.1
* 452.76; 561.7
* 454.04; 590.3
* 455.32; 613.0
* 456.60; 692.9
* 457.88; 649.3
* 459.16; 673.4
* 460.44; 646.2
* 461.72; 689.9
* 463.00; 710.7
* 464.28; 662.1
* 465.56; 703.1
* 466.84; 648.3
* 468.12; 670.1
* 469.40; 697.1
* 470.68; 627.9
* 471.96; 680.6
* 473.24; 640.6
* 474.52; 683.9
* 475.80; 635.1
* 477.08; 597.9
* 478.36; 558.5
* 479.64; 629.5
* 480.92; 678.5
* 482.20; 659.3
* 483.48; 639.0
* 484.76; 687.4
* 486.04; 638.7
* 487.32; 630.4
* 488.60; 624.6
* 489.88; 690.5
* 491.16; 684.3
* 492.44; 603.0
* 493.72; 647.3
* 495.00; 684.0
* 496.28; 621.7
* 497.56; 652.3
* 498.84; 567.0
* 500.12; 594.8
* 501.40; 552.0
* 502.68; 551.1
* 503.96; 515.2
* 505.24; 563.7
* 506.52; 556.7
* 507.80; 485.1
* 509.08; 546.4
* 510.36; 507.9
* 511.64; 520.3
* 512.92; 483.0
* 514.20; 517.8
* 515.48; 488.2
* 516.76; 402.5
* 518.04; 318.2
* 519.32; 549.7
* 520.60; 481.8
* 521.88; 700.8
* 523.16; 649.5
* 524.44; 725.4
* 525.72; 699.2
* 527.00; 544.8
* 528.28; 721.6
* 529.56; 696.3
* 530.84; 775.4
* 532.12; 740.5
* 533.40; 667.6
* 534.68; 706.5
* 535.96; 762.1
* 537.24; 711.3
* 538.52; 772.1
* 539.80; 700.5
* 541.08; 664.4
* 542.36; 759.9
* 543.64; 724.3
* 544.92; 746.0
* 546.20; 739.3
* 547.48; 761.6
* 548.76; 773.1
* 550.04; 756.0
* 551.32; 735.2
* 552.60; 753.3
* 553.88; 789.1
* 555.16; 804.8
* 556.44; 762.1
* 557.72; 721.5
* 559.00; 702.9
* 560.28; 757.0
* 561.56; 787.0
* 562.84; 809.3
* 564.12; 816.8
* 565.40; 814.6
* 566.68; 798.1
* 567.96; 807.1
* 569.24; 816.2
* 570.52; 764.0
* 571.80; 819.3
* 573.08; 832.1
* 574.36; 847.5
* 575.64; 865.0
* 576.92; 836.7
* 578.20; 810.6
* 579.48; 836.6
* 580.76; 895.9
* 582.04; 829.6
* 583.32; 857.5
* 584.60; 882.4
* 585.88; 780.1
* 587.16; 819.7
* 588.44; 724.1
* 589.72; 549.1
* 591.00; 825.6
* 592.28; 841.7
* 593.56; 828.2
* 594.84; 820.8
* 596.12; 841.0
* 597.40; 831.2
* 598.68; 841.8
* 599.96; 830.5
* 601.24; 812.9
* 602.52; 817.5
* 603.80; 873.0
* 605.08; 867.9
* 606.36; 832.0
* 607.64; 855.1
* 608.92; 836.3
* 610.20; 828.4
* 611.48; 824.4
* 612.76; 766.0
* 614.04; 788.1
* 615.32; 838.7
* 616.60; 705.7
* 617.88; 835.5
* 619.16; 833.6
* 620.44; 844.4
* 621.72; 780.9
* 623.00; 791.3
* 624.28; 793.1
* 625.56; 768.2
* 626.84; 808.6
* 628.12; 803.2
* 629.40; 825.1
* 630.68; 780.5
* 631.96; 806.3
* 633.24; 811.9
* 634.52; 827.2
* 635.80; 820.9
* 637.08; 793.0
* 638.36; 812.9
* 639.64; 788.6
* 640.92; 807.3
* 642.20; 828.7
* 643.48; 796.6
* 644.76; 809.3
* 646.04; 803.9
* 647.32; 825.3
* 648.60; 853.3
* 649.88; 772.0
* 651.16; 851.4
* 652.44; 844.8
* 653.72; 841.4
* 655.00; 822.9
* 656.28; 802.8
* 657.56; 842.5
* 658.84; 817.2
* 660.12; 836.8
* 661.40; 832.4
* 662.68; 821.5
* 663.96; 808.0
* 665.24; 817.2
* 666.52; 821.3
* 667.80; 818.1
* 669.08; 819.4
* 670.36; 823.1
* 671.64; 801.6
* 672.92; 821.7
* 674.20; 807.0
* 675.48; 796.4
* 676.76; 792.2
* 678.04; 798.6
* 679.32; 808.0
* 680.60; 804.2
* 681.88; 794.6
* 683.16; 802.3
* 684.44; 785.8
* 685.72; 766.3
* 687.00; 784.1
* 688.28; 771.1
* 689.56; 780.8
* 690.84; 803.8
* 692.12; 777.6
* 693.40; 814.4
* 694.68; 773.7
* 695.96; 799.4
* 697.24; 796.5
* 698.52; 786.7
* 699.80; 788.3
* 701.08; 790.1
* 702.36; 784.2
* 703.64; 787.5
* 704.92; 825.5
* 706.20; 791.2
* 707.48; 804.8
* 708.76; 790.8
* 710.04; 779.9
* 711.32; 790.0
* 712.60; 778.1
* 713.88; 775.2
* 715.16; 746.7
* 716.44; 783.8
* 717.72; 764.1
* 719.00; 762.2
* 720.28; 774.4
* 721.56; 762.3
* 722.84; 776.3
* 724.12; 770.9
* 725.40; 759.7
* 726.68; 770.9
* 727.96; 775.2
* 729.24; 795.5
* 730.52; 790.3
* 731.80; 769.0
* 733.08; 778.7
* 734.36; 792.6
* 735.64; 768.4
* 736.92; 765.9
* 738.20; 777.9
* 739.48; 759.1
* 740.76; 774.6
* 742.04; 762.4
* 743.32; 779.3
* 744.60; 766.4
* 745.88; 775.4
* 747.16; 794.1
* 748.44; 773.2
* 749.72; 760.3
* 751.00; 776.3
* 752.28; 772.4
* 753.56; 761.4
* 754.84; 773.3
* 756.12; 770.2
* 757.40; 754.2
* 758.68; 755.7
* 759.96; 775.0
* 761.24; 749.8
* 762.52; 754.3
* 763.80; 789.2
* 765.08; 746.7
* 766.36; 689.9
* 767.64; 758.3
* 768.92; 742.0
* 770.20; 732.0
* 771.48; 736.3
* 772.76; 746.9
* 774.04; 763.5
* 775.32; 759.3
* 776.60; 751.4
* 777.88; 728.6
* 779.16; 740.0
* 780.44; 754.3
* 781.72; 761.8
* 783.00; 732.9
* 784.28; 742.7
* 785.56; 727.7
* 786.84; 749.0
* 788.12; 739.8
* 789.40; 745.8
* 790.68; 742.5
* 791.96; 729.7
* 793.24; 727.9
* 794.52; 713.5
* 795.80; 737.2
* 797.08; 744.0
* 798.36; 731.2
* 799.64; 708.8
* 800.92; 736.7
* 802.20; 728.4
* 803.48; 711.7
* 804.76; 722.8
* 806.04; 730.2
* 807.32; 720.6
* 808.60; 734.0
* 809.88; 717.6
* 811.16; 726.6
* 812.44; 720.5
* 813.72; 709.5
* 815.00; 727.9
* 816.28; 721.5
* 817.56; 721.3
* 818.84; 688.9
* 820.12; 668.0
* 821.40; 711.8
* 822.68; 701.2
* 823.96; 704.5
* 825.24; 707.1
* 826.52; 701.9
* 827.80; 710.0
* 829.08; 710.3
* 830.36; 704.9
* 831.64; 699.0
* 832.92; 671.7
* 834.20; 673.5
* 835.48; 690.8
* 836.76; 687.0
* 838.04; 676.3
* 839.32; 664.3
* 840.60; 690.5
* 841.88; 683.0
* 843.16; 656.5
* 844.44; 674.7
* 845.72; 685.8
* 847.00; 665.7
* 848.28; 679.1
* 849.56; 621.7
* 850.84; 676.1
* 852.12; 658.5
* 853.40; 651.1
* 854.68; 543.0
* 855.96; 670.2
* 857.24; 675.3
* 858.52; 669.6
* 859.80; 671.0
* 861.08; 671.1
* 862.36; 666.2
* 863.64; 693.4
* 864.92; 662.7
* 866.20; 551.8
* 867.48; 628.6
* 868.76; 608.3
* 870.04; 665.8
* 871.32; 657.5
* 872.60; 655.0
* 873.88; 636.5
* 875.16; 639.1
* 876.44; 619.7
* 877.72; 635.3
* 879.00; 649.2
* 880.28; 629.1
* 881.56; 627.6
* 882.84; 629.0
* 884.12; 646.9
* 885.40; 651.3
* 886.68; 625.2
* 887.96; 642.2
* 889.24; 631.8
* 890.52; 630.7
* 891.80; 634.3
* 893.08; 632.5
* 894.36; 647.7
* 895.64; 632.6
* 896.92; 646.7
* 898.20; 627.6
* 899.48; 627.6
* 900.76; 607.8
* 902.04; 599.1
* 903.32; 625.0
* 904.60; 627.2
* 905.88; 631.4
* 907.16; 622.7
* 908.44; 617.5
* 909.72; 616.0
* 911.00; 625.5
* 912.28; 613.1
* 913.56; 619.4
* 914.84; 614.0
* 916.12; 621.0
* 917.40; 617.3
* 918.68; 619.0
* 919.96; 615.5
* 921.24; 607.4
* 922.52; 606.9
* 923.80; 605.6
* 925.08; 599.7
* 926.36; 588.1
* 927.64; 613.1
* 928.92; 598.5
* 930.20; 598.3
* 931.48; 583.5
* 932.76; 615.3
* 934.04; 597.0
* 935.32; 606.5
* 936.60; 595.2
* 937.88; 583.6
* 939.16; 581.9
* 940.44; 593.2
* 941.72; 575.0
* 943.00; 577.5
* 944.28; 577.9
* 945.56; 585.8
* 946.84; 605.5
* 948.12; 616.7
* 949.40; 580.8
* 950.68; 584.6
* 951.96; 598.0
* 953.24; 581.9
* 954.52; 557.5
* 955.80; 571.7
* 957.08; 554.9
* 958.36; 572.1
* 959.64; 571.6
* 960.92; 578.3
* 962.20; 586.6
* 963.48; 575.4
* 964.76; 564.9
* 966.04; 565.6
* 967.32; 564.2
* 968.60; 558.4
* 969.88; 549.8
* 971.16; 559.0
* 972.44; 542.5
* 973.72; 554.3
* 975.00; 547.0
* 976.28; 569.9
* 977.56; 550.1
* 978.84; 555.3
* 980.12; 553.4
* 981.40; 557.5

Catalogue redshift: 0.000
